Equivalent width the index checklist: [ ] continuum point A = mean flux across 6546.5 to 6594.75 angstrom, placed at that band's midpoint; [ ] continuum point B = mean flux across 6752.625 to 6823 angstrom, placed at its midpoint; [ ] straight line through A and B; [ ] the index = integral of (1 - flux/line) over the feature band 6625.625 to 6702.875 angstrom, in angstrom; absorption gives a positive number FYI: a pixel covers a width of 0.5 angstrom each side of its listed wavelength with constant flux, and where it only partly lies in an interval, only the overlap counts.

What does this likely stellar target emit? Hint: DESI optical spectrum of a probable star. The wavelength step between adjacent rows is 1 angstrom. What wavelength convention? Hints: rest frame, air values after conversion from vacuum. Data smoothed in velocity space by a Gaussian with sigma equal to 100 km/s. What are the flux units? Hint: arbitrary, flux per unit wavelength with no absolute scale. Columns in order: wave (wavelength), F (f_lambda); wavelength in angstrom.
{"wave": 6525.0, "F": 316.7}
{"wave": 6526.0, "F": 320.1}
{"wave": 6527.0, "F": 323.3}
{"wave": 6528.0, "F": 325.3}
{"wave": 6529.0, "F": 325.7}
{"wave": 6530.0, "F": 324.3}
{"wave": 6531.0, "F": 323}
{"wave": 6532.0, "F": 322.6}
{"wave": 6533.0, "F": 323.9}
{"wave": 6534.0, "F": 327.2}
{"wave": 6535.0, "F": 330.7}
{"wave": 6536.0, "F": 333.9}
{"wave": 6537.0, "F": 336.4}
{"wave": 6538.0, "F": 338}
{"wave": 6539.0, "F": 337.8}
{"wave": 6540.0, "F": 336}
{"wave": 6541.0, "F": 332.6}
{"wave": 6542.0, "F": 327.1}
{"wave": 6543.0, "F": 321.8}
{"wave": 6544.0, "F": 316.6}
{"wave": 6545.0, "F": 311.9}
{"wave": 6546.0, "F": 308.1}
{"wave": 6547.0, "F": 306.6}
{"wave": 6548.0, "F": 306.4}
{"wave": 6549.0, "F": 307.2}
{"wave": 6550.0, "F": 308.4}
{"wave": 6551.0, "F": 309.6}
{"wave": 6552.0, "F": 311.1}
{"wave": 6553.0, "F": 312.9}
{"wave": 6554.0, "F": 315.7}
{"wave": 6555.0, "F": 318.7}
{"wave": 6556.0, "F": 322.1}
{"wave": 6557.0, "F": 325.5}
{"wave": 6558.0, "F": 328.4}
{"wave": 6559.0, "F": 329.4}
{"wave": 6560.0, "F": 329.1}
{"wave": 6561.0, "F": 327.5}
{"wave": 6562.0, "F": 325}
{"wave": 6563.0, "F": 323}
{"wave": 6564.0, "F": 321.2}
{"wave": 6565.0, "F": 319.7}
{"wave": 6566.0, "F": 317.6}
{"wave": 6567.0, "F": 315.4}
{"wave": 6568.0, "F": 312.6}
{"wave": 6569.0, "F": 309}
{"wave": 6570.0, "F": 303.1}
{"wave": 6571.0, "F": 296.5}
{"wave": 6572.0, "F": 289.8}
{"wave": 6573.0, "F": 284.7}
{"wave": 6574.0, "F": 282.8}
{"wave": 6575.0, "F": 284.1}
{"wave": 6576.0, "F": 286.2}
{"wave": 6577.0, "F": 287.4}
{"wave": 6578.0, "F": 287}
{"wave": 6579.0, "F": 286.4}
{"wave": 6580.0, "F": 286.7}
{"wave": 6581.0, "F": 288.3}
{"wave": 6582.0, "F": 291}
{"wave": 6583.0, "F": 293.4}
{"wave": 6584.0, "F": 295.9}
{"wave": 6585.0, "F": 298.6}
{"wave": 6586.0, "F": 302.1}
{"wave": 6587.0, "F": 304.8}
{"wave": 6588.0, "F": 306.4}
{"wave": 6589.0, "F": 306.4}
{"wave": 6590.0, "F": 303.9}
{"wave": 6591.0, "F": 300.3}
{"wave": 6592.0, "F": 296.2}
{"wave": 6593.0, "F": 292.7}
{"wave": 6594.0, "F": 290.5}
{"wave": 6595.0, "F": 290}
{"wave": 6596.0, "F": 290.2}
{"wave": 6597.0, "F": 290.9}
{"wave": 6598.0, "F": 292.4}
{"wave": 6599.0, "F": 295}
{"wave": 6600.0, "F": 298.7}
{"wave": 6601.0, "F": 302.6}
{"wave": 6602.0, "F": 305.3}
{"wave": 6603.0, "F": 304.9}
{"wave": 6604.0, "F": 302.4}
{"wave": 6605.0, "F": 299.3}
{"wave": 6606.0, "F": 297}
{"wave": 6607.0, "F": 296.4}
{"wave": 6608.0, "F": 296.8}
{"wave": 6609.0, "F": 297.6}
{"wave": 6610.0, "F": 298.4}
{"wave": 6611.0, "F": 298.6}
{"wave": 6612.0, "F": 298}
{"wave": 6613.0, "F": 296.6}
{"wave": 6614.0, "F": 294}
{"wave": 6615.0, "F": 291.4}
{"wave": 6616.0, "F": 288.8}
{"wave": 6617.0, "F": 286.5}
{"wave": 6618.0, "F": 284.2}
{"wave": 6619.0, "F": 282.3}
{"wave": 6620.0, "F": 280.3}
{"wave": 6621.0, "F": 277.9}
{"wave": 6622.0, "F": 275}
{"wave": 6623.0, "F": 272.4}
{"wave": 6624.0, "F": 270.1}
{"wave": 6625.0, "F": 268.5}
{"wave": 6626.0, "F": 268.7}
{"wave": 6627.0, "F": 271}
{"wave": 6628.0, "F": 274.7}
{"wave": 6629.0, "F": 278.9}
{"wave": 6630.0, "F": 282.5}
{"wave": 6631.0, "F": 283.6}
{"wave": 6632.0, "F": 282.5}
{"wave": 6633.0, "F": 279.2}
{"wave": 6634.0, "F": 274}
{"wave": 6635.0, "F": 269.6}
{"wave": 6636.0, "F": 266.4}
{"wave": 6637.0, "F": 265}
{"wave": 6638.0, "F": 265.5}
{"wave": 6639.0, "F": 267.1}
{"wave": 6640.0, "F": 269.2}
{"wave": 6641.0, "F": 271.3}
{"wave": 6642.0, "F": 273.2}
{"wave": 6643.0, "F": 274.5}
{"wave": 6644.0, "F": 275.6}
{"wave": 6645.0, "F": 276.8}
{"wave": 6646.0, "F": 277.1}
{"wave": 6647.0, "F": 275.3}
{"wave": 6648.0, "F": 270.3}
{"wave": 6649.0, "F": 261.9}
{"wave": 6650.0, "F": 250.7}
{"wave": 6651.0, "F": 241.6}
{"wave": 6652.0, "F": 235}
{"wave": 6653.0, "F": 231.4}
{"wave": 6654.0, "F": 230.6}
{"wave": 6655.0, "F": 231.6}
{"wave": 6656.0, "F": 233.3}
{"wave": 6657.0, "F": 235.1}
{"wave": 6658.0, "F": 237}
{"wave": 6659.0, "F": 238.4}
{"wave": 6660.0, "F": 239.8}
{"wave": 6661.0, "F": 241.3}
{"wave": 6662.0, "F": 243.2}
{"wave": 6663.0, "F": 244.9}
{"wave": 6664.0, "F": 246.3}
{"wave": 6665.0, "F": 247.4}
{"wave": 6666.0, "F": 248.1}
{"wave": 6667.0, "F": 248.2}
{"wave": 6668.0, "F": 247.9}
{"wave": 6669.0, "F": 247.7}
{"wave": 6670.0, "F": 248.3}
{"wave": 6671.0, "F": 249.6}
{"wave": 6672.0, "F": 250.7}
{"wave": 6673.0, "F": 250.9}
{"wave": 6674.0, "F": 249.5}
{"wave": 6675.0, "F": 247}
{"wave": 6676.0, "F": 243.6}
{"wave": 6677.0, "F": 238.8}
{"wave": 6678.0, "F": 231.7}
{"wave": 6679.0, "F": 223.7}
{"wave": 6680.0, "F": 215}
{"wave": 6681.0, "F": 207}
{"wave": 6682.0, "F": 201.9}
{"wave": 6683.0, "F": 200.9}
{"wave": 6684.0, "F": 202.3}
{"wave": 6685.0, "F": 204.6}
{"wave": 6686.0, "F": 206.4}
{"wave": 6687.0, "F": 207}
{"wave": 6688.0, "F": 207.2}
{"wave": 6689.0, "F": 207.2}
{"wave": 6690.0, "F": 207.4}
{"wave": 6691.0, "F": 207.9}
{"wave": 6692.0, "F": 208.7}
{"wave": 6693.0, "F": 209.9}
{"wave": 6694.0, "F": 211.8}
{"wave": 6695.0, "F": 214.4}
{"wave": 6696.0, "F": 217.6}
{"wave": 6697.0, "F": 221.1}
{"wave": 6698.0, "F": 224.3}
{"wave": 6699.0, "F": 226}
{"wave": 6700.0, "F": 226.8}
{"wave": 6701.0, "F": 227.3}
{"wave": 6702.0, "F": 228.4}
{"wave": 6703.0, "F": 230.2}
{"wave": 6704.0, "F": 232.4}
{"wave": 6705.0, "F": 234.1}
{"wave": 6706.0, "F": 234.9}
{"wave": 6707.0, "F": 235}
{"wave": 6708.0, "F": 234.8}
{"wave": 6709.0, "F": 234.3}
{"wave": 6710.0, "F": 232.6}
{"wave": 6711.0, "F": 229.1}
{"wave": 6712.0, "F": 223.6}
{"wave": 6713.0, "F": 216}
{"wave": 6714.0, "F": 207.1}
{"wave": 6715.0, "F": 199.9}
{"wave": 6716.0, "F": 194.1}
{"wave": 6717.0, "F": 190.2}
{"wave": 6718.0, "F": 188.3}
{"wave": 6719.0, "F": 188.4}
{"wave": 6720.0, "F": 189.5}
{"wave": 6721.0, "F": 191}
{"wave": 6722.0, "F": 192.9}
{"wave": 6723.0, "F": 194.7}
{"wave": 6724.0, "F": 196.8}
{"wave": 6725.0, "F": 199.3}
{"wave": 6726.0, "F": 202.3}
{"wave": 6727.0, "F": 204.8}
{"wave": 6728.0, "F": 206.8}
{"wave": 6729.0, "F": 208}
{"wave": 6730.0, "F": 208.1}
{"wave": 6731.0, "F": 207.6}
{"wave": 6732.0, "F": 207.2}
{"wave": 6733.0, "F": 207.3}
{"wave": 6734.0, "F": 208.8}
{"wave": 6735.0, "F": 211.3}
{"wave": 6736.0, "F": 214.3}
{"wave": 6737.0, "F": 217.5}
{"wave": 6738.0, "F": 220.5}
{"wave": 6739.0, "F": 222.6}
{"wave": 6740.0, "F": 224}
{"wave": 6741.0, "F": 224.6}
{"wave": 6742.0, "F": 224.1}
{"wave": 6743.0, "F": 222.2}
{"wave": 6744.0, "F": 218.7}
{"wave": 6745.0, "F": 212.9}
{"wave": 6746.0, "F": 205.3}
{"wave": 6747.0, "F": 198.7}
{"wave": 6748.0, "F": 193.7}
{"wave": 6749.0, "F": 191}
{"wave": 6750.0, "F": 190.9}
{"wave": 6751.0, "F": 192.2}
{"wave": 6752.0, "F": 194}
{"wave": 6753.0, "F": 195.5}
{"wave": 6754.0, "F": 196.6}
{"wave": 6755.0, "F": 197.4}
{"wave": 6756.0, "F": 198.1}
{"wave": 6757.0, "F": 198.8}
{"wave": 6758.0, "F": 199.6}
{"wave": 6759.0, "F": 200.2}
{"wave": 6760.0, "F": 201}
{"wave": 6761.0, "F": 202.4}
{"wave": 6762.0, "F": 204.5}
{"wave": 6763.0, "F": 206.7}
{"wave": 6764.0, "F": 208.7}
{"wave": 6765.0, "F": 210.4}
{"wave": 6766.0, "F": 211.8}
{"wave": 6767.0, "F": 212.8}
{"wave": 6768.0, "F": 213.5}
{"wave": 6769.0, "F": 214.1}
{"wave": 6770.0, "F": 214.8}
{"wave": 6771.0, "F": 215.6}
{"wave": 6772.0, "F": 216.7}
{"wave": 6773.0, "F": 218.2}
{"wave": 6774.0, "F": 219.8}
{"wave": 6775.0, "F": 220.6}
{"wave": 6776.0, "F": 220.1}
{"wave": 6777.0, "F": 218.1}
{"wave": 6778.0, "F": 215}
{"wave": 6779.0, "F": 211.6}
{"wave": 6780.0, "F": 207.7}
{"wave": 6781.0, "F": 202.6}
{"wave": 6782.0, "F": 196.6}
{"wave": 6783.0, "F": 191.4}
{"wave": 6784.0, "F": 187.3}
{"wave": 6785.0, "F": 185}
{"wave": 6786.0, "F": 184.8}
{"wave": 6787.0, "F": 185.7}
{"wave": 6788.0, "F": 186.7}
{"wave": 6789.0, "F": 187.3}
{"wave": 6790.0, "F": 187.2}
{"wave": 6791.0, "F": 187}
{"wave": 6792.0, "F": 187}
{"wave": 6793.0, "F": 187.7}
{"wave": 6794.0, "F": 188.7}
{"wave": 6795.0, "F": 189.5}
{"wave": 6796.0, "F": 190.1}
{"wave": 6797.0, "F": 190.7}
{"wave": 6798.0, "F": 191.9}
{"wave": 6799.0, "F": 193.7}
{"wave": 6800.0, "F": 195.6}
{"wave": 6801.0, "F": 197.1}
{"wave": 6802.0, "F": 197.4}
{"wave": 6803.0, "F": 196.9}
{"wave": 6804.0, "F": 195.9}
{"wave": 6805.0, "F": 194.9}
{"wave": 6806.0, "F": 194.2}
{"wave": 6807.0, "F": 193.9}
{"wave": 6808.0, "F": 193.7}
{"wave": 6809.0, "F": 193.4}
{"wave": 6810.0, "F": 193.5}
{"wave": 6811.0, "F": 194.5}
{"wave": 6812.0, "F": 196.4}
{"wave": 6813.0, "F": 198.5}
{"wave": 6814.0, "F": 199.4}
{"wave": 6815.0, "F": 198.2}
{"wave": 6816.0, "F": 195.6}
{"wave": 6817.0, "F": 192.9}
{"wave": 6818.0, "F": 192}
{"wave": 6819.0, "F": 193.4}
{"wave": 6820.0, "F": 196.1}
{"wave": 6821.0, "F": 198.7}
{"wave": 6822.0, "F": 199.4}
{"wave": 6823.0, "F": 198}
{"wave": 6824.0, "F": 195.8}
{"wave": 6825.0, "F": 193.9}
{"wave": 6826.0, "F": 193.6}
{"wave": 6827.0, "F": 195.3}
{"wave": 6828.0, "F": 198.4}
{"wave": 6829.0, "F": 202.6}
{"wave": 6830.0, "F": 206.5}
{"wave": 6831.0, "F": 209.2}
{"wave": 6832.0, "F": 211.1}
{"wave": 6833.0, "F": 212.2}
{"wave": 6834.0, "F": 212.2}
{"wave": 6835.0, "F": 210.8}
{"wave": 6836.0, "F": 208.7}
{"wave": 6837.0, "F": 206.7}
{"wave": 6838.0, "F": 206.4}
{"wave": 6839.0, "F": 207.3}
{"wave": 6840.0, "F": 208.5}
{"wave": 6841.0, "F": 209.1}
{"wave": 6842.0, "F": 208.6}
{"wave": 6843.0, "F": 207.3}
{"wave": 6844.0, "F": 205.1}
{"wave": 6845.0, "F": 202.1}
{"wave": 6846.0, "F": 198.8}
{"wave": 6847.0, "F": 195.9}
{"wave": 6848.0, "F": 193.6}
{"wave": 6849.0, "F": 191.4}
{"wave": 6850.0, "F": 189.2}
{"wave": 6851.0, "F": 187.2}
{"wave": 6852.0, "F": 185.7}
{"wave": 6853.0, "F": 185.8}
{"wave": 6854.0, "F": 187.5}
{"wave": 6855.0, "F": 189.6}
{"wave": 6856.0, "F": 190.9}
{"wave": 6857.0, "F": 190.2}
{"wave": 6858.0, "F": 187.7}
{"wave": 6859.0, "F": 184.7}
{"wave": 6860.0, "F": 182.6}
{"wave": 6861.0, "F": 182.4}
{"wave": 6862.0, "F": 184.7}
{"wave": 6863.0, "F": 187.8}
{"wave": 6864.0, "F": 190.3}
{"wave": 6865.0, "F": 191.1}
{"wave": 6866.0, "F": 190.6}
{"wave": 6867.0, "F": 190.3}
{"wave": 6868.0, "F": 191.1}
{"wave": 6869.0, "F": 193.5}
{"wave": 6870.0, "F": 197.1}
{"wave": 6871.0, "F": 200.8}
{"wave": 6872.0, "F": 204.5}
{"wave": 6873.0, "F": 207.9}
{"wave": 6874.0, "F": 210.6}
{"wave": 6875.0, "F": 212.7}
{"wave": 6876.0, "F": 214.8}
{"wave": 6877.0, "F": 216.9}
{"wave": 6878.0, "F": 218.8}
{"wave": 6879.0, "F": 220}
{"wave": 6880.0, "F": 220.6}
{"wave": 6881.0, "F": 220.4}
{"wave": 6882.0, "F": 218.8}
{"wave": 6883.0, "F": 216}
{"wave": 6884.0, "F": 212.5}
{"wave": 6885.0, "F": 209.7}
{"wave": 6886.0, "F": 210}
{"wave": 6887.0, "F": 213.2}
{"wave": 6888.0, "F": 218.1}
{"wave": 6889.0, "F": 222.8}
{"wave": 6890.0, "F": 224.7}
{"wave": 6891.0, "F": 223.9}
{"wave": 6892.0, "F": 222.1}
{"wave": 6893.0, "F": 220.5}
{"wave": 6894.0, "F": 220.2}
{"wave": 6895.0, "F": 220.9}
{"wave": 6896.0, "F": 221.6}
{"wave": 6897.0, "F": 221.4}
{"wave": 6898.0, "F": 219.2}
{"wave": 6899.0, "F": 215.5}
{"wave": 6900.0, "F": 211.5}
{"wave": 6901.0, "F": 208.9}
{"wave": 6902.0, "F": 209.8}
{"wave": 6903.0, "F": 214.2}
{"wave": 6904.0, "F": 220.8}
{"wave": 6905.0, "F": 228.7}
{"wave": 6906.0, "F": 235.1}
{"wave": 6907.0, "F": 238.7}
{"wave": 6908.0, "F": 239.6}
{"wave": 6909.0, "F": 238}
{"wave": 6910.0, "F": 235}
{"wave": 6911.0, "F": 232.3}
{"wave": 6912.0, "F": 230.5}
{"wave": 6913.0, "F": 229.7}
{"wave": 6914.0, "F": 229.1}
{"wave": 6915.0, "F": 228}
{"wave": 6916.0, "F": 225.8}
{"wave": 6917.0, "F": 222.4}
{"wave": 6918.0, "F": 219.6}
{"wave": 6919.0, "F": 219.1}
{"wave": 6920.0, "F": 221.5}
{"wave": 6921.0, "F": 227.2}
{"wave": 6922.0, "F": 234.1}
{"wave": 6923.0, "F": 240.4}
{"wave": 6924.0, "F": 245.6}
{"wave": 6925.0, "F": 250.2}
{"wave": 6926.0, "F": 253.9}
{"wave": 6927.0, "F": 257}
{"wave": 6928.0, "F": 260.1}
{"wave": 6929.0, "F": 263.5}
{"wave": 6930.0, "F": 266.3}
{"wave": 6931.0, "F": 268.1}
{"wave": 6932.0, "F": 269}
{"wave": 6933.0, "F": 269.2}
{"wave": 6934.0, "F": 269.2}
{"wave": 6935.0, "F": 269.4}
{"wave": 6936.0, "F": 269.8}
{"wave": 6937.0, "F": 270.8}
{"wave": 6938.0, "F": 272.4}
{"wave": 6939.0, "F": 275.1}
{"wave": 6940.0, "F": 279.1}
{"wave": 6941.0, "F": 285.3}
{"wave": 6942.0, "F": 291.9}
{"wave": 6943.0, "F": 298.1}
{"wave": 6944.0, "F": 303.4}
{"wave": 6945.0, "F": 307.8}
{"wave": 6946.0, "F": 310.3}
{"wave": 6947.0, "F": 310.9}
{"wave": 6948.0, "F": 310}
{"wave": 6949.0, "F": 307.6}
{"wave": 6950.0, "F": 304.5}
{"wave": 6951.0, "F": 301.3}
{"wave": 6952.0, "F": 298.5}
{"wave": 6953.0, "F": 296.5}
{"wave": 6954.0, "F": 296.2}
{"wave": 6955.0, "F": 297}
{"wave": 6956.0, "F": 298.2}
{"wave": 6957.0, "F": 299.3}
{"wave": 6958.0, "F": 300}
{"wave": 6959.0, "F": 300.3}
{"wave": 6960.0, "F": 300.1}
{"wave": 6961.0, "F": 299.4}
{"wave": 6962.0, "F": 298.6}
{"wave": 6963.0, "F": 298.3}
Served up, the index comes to 5.1 angstrom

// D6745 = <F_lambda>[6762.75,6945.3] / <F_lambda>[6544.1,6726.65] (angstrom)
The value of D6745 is 0.8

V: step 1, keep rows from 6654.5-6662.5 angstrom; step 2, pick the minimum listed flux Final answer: 231.6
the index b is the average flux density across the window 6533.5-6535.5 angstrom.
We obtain 329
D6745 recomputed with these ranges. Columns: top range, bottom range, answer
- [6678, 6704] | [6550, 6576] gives 0.69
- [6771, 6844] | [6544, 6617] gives 0.66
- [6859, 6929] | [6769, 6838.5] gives 1.10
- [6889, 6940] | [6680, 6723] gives 1.12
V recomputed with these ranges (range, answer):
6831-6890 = 182.4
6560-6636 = 266.4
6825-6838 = 193.6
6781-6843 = 184.8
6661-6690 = 200.9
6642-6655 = 230.6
